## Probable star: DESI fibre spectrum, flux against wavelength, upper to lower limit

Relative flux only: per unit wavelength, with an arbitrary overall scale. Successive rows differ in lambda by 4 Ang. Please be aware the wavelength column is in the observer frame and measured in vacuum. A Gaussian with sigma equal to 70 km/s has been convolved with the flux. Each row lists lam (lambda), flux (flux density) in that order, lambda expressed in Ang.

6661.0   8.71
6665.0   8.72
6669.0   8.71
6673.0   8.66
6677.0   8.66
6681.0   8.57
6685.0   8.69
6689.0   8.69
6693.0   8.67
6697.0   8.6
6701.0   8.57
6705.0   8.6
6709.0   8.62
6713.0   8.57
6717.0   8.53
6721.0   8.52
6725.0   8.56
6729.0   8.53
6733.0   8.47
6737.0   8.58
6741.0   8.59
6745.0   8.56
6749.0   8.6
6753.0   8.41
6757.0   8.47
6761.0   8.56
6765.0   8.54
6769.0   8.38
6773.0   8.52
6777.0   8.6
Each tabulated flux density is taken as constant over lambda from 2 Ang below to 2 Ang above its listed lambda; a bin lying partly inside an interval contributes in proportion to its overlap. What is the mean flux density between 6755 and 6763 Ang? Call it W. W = 8.52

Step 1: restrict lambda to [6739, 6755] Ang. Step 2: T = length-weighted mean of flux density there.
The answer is 8.54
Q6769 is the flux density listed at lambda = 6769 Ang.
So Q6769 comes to 8.38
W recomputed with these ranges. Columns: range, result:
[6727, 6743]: 8.54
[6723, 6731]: 8.54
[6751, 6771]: 8.47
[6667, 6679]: 8.68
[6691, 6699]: 8.63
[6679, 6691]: 8.65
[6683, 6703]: 8.64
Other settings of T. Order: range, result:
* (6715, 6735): 8.52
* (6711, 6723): 8.54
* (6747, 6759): 8.49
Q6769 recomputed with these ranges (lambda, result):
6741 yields 8.59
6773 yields 8.52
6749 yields 8.6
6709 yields 8.62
